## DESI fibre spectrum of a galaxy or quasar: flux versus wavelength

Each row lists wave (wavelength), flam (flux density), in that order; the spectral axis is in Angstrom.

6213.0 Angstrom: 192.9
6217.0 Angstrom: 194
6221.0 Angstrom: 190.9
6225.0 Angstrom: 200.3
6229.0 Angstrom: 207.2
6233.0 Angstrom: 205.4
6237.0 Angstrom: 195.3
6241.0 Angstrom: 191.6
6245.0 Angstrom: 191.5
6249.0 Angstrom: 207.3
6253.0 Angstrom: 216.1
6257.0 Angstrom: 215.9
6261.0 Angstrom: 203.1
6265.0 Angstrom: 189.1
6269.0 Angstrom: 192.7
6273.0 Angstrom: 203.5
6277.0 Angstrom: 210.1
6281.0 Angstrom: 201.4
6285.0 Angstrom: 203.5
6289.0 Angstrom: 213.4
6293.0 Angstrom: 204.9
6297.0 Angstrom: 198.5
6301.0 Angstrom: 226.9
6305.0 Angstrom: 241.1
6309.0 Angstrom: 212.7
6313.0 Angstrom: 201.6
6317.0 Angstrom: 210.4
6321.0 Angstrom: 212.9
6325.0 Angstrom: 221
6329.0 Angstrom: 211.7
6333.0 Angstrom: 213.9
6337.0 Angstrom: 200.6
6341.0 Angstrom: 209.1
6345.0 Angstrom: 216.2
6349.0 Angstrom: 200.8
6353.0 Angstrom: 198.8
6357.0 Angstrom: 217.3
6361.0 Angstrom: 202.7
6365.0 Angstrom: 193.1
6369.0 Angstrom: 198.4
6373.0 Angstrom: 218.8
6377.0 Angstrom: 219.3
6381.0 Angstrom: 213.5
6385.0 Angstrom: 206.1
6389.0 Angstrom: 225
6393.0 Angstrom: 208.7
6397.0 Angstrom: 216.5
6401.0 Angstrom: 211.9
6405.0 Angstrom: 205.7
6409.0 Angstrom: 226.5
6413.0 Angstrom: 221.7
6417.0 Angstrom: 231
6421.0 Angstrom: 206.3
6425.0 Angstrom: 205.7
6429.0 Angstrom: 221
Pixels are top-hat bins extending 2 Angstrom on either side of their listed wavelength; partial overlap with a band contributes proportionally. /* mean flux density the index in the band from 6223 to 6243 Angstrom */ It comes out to 200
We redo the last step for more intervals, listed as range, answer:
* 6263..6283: 199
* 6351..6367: 203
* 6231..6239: 200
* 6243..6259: 208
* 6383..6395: 213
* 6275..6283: 206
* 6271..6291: 206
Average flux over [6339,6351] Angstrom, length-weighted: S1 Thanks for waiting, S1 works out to 209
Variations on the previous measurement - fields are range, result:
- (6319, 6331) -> 215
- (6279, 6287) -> 202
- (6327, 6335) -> 213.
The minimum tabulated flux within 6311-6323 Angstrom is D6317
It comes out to 201.6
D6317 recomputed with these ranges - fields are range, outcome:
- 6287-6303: 198.5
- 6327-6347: 200.6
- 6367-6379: 198.4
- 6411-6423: 206.3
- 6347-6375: 193.1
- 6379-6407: 205.7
